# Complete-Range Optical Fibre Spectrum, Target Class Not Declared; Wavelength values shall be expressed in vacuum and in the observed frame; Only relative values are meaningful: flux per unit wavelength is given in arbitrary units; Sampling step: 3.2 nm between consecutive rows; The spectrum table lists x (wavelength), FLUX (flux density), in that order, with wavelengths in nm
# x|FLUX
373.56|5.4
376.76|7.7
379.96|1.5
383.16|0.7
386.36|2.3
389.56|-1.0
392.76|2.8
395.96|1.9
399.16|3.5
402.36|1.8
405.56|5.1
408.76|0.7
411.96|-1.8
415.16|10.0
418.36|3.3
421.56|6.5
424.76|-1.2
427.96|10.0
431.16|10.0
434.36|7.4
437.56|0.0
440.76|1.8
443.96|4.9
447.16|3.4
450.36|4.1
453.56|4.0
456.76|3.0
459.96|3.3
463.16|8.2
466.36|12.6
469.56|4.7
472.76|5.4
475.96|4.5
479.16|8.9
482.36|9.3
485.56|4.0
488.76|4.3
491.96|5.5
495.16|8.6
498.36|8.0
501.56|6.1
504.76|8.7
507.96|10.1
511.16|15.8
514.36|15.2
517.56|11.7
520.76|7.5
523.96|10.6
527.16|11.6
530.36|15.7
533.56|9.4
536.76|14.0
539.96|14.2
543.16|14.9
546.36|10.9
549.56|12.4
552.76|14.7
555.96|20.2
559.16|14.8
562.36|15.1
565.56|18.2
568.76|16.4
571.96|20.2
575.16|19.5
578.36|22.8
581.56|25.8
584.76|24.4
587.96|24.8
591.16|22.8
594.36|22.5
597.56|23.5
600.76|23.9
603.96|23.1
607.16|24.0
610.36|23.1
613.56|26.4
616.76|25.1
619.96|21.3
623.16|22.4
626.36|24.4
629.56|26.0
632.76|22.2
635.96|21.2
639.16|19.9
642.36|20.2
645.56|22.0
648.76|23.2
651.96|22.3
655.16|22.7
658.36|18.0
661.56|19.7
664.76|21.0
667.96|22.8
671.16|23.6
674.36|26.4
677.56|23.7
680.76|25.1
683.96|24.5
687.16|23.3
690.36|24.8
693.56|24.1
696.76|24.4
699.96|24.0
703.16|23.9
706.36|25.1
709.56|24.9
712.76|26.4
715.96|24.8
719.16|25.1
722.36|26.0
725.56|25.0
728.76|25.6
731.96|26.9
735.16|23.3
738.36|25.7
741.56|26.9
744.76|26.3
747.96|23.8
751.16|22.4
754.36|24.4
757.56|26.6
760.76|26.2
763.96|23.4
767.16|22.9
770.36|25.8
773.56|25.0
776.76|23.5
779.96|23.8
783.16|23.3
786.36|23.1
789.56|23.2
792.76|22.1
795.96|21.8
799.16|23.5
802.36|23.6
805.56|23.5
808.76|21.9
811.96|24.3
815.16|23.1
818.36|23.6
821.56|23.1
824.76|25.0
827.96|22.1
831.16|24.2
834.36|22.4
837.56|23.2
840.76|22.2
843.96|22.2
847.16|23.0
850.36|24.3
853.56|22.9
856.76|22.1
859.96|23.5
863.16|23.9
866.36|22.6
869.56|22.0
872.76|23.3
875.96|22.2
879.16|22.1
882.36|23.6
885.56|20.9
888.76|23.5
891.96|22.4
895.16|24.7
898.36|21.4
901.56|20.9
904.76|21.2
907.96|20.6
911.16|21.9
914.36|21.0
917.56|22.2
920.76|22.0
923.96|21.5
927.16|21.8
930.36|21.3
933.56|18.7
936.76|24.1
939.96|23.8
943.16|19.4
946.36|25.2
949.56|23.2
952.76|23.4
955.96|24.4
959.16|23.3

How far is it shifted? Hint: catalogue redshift 0.27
